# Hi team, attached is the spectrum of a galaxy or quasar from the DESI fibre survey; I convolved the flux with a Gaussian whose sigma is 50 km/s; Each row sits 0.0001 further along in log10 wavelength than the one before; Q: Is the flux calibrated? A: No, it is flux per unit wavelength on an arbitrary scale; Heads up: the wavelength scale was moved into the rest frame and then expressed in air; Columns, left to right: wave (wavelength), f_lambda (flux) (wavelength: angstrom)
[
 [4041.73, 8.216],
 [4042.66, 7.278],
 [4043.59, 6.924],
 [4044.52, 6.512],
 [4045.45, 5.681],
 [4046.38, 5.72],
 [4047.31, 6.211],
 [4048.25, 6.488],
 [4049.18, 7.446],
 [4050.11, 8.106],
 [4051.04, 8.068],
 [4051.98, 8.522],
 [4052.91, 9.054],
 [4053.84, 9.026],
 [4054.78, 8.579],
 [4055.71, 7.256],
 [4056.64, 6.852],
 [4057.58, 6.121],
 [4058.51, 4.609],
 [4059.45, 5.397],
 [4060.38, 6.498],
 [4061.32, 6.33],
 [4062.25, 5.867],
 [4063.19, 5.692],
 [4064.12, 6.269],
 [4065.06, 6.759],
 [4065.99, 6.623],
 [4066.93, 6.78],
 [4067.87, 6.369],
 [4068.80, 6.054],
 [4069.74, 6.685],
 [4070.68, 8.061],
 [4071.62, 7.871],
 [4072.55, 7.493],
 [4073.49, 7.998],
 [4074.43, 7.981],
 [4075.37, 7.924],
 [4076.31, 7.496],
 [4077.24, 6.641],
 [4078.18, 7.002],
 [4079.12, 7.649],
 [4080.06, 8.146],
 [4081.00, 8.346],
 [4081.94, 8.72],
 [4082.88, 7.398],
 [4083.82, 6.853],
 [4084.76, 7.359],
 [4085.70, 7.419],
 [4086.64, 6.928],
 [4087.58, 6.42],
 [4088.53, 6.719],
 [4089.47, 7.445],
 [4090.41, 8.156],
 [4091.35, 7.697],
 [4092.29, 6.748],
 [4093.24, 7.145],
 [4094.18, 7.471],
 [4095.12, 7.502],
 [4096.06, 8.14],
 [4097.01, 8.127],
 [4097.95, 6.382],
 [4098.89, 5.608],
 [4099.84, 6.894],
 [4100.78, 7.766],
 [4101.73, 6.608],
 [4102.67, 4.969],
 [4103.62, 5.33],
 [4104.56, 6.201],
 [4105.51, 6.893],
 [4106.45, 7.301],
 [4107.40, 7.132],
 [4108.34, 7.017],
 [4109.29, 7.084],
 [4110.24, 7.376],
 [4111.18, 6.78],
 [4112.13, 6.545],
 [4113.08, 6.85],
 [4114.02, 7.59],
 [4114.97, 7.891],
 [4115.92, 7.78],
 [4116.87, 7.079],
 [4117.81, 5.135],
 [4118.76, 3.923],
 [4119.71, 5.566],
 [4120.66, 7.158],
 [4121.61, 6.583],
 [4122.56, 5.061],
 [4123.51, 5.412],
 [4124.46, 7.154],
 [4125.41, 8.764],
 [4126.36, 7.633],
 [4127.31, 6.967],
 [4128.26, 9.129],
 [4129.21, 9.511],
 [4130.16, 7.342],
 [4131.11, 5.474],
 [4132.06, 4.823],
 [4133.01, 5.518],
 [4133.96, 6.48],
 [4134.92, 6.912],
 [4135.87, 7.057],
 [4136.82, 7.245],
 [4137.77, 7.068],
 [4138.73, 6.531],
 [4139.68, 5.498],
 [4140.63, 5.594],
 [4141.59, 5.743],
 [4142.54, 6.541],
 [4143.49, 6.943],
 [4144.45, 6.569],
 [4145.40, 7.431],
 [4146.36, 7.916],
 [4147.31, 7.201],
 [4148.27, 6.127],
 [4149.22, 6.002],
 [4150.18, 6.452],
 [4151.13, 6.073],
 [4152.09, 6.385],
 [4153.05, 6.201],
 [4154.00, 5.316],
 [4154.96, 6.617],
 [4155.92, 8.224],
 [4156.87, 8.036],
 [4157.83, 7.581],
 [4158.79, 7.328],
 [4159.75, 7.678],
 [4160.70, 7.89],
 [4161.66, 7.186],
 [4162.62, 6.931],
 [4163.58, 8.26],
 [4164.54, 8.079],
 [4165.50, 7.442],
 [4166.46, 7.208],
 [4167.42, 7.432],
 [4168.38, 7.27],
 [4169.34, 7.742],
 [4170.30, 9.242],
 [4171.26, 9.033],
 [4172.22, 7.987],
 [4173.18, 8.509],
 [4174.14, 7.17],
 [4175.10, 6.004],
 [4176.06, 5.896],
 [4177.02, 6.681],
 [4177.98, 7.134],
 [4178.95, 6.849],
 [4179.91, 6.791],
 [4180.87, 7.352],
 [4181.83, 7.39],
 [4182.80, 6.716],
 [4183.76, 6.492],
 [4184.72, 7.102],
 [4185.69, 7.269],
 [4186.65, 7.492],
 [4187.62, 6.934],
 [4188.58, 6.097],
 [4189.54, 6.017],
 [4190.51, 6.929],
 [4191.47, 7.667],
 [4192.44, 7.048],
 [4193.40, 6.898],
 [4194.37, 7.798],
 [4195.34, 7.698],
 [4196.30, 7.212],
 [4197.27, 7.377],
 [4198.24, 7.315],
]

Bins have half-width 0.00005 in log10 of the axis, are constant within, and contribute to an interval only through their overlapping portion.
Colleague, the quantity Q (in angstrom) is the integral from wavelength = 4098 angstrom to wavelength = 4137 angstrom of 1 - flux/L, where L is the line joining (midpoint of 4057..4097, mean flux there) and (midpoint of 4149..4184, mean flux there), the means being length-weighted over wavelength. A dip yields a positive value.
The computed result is 2.3 angstrom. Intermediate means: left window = 7.08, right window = 7.22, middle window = 6.71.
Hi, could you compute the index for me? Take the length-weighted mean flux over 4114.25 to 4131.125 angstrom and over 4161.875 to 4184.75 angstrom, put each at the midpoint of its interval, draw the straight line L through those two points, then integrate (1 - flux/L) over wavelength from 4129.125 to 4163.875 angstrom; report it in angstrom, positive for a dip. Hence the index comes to 1.77 angstrom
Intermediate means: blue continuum 6.91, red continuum 7.37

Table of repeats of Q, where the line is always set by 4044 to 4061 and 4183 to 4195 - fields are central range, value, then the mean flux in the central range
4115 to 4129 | 0.5 angstrom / 6.76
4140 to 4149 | 0.5 angstrom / 6.64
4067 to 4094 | -1.5 angstrom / 7.37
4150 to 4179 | -1.3 angstrom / 7.3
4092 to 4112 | 0.3 angstrom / 6.87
